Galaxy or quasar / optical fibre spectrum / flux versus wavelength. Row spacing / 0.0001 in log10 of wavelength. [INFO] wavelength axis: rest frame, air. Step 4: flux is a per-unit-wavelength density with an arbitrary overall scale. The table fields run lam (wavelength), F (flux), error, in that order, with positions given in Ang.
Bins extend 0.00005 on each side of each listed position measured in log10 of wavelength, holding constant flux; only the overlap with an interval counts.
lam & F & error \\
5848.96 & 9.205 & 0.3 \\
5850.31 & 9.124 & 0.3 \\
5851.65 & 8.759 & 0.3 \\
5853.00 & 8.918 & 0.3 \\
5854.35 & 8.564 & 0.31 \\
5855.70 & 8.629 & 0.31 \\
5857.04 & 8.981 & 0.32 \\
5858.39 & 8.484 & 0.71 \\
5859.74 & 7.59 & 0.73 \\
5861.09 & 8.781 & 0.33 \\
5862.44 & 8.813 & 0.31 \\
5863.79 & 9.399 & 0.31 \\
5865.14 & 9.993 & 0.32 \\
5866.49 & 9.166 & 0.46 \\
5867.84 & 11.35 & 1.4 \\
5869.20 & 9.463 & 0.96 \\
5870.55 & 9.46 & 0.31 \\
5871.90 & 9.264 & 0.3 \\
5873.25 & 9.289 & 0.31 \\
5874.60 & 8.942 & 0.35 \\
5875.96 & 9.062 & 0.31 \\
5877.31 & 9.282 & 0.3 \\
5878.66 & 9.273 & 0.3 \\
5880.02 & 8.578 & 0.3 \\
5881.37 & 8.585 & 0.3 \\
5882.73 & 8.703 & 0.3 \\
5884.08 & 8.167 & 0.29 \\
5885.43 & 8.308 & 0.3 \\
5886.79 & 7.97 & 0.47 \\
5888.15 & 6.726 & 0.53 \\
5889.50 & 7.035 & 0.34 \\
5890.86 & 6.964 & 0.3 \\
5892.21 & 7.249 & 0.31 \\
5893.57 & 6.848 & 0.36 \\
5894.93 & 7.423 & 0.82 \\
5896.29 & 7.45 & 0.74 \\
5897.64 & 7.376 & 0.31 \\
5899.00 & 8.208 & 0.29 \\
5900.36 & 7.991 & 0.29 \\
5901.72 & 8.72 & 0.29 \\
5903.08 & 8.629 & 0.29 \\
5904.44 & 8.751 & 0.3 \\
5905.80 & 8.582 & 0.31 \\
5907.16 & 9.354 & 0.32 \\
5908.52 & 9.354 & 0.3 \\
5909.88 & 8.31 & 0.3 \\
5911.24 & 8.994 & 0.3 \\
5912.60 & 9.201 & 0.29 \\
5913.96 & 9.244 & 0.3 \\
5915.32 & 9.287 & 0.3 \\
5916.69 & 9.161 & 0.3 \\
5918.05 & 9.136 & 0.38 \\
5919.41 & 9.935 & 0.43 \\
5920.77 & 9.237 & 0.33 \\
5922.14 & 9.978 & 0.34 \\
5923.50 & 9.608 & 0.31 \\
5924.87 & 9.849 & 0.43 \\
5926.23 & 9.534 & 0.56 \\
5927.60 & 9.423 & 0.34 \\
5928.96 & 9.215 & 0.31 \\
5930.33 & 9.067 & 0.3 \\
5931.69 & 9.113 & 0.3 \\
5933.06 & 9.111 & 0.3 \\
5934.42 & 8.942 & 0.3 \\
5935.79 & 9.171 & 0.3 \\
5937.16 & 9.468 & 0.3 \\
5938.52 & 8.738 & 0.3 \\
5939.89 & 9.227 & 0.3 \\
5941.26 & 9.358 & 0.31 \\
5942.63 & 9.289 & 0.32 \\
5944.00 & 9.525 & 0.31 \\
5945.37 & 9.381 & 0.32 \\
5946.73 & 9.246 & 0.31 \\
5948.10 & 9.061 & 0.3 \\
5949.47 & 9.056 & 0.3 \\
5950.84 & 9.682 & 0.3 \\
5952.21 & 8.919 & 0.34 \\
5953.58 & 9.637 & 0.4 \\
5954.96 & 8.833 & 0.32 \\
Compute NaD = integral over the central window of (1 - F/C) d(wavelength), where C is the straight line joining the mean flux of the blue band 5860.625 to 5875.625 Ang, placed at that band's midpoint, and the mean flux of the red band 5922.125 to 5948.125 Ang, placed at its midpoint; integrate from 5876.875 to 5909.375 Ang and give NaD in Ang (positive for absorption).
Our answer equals 4.3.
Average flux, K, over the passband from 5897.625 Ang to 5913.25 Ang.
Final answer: 8.67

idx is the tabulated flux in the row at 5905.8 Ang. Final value 8.582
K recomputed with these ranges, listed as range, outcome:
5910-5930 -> 9.38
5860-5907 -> 8.52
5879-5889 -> 8.17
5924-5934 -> 9.33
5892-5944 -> 8.91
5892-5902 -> 7.63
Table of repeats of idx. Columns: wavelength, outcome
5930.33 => 9.067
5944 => 9.525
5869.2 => 9.463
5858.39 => 8.484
